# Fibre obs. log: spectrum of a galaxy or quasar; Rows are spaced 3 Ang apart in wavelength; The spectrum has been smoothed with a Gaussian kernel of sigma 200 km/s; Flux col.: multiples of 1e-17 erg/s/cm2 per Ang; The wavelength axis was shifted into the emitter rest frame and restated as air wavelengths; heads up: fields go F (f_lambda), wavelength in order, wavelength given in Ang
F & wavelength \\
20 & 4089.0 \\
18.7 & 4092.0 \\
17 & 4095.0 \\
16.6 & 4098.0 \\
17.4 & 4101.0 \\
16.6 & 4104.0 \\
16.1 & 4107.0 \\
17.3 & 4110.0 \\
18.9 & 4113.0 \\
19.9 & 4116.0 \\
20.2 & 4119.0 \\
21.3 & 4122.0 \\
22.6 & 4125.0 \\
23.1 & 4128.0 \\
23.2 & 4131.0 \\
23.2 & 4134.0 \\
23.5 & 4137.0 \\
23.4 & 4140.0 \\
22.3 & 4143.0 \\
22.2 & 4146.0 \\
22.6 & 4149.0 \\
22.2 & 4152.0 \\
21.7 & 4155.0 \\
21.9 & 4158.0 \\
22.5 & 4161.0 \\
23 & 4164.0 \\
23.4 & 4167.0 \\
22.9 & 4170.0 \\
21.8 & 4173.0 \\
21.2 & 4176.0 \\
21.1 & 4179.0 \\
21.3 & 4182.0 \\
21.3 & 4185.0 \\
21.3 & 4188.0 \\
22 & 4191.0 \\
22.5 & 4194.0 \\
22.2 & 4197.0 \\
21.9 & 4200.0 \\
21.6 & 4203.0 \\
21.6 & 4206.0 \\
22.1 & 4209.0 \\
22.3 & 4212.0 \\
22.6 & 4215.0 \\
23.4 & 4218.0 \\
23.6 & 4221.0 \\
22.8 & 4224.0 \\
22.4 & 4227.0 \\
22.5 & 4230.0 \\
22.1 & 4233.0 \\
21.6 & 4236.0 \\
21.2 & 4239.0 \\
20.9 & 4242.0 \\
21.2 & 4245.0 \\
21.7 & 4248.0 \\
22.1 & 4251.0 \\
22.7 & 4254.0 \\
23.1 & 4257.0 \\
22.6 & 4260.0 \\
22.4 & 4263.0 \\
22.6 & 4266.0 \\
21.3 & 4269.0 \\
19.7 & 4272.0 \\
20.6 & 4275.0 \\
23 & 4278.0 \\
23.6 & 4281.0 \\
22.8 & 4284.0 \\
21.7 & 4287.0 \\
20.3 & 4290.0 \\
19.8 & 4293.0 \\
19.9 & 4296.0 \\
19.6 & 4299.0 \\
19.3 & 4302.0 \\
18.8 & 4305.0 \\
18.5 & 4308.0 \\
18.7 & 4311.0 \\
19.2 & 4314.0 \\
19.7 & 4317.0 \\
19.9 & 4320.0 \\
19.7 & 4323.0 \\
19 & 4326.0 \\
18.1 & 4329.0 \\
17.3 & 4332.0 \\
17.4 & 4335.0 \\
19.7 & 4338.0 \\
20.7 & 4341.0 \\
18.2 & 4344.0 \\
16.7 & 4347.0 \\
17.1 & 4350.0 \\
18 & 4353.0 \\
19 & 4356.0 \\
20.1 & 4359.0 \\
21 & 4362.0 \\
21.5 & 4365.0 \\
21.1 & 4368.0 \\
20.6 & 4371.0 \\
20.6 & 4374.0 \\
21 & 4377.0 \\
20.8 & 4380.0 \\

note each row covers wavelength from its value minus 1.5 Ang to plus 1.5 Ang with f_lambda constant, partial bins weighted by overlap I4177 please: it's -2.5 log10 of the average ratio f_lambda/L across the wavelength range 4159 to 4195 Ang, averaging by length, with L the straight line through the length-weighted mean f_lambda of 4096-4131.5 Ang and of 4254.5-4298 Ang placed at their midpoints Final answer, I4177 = -0.09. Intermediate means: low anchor 19.3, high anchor 21.7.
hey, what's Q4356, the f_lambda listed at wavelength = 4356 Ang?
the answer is 19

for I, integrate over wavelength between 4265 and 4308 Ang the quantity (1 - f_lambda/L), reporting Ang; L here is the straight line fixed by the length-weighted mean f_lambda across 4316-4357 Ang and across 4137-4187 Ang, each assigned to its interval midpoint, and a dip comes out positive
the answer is -2.61 Ang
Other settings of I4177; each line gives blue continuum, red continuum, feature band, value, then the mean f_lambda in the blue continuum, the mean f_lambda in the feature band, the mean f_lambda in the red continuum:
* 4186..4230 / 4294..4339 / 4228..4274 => -0.04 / 22.3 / 21.8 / 19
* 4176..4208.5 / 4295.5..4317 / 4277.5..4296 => -0.11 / 21.7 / 21.6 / 19.1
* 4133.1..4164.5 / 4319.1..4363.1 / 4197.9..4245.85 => -0.05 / 22.6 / 22.1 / 18.8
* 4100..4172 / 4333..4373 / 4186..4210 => -0.06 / 21.3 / 21.9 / 19.3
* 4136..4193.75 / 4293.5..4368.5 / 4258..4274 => -0.07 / 22.2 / 21.7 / 19.1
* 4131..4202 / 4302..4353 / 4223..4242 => -0.06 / 22.3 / 22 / 18.7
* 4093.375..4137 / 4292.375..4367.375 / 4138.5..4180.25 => -0.14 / 19.7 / 22.3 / 19.1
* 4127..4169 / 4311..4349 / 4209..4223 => -0.08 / 22.7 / 22.9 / 18.8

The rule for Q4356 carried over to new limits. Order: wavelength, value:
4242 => 20.9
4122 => 21.3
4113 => 18.9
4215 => 22.6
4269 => 21.3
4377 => 21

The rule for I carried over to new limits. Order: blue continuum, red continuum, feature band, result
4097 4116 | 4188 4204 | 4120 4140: -4.5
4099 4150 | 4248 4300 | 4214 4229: -1.1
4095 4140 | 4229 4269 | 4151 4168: -1.5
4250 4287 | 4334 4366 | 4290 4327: 2.2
